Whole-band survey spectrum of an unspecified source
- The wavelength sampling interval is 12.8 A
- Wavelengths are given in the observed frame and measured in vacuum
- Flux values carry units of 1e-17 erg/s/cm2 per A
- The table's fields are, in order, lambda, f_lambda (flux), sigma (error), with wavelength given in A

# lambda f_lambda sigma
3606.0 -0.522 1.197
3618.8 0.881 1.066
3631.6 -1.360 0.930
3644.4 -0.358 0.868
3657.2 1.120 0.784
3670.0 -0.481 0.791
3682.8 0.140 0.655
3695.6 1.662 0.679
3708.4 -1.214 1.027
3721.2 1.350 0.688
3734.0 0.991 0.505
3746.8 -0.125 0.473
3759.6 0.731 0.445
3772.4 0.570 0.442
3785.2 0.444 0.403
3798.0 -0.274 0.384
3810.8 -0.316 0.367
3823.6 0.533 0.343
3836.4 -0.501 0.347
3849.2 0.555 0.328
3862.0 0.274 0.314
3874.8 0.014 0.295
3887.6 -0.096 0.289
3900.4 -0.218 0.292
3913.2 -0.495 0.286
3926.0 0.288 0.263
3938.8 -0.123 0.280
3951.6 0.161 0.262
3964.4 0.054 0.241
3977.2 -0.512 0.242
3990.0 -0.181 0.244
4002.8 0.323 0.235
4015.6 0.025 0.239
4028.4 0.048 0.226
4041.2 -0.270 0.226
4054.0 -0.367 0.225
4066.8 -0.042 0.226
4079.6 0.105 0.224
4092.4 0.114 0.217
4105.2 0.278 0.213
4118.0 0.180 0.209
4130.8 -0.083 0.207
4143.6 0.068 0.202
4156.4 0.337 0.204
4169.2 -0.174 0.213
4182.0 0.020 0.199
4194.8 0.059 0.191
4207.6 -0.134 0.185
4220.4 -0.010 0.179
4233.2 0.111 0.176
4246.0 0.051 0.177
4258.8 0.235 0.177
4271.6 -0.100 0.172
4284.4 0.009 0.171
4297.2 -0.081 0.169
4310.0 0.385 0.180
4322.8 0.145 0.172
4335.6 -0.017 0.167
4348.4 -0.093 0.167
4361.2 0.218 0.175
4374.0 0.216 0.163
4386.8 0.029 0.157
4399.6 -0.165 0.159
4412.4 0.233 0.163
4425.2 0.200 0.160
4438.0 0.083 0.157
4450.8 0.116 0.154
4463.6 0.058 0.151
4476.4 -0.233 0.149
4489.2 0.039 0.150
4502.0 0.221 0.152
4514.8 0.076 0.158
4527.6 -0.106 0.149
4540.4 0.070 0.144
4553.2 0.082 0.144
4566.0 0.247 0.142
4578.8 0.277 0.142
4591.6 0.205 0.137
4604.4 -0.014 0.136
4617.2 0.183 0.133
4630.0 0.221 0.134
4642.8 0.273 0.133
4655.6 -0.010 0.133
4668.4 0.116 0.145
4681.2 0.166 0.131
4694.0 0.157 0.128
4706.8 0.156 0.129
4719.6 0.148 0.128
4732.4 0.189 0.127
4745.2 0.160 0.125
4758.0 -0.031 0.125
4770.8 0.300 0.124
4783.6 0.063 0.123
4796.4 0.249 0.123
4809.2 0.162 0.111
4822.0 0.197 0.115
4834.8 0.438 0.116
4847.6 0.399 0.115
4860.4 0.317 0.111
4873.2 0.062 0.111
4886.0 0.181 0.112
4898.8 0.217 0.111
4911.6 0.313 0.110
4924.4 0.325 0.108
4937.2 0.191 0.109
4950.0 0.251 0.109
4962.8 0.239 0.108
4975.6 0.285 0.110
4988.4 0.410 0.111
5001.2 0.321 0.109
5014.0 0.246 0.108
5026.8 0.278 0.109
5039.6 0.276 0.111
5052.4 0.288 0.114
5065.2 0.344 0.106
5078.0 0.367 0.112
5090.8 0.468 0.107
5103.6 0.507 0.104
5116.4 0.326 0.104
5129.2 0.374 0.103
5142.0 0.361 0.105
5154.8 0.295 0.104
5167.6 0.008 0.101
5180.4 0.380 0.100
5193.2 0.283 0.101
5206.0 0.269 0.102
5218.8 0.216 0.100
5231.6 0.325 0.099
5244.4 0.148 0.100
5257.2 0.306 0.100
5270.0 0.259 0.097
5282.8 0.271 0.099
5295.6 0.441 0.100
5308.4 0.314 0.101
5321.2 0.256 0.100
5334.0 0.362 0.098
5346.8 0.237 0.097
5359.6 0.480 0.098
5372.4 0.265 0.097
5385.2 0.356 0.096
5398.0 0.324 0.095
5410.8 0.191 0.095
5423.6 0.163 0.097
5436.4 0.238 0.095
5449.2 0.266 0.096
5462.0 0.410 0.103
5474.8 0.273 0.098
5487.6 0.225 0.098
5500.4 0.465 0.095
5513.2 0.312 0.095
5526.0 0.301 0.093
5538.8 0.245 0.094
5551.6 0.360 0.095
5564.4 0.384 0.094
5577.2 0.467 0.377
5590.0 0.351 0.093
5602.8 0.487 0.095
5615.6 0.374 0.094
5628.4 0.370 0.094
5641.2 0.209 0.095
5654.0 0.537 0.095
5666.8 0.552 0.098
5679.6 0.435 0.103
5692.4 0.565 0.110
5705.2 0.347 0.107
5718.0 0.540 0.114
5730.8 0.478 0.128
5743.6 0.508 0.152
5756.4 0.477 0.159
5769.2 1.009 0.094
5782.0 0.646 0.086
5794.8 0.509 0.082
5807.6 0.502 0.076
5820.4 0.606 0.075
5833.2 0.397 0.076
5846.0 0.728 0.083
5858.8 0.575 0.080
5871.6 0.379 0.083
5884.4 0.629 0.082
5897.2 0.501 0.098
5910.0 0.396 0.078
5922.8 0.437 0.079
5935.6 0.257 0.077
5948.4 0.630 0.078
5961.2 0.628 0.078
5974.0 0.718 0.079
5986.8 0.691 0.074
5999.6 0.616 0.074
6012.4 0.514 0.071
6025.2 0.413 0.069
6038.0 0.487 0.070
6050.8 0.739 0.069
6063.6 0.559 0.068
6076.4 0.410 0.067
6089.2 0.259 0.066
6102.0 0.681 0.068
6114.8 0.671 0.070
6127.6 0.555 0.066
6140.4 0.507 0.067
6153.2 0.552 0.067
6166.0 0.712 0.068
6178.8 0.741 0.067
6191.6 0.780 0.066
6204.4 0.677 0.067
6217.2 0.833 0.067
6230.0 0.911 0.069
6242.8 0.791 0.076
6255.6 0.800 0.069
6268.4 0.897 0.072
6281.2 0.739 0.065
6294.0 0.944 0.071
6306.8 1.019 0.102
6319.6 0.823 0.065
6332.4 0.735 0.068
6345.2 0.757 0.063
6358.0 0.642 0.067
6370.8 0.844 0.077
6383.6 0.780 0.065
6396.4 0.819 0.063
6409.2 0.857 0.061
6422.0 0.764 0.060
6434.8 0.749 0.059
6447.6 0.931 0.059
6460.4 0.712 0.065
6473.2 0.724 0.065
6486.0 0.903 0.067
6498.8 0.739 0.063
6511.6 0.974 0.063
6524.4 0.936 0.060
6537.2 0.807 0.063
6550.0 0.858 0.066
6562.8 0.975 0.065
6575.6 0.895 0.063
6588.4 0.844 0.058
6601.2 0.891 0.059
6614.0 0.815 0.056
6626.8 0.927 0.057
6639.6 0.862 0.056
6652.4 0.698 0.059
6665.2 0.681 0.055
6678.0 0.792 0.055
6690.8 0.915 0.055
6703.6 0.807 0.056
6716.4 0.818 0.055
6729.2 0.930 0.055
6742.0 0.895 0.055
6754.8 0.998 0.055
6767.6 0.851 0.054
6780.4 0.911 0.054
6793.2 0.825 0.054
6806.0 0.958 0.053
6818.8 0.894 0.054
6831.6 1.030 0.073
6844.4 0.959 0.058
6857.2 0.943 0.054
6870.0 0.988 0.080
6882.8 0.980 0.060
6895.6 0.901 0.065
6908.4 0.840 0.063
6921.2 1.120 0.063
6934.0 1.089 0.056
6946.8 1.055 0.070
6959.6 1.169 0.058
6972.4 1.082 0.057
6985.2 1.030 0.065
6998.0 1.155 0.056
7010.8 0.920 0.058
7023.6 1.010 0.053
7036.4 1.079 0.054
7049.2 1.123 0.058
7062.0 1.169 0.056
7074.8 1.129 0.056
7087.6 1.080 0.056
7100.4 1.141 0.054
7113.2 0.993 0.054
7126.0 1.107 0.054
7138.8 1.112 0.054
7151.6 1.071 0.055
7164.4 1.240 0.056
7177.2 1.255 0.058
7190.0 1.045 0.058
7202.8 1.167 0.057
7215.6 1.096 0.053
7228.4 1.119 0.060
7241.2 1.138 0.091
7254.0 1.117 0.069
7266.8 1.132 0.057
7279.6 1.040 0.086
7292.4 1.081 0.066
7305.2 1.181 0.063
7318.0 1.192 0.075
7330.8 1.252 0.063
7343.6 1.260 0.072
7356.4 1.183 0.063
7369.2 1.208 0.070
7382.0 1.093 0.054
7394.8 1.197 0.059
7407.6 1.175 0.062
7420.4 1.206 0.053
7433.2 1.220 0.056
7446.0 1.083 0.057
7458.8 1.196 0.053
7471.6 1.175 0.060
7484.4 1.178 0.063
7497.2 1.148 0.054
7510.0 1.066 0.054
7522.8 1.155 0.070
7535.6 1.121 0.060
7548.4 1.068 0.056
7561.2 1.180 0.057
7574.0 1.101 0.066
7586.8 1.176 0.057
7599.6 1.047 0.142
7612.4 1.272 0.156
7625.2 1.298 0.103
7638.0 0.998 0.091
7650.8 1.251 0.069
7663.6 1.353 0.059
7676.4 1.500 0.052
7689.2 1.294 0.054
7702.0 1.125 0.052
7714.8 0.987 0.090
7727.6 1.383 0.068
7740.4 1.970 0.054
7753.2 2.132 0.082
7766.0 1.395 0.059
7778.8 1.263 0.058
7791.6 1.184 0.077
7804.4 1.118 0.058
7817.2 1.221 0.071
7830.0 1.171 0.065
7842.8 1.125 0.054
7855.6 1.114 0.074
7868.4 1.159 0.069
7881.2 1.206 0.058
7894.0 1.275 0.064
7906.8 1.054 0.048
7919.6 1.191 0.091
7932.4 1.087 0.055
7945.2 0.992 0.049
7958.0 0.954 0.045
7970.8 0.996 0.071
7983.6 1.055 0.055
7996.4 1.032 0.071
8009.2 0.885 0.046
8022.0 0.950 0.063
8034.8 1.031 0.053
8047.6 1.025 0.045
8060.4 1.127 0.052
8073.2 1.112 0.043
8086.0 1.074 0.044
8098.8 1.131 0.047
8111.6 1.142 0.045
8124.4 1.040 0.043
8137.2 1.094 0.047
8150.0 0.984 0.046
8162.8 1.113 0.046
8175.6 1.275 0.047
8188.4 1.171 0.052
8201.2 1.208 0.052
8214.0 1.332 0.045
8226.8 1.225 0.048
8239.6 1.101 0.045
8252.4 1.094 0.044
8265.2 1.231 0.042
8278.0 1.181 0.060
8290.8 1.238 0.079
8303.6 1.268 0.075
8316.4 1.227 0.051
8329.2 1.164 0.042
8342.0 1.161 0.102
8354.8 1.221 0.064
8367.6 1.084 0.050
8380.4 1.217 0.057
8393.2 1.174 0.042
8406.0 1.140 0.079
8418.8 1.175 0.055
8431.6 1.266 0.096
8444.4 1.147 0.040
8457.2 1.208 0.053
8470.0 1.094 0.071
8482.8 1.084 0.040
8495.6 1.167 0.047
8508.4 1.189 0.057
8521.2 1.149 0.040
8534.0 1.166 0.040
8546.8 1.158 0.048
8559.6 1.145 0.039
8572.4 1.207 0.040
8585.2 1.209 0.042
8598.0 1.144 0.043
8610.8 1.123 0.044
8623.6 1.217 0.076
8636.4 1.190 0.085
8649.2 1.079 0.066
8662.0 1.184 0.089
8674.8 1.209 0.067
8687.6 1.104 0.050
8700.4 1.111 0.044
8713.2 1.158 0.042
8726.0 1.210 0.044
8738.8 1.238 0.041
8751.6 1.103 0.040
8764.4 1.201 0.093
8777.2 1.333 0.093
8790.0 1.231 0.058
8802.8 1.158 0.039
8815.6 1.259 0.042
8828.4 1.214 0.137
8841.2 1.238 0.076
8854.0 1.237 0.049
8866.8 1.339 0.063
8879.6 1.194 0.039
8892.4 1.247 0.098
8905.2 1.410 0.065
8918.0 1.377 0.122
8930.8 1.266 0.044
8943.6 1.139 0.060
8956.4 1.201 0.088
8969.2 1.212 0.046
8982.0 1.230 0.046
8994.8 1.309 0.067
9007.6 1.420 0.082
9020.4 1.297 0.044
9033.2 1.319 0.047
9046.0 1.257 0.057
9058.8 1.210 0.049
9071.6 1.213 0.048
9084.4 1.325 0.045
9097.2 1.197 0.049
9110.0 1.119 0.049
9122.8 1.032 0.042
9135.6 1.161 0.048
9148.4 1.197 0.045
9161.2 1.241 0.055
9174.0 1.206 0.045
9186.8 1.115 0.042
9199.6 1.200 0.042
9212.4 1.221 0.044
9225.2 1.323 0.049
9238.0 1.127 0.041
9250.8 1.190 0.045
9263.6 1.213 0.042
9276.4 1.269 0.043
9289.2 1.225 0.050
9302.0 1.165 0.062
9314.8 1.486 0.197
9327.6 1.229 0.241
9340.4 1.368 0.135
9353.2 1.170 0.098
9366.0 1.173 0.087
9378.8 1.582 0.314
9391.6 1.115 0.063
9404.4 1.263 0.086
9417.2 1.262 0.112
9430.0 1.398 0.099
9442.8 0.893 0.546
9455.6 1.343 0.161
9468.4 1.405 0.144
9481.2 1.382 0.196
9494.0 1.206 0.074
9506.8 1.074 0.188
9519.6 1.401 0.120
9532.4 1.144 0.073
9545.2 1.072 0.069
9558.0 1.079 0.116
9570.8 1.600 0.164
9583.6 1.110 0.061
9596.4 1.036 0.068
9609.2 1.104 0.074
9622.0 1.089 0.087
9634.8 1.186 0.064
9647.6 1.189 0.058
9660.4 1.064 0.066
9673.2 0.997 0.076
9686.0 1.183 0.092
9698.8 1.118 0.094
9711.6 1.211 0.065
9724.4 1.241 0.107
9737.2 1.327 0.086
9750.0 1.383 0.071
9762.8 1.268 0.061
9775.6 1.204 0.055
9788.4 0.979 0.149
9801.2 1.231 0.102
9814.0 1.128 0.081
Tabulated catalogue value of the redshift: 0.55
